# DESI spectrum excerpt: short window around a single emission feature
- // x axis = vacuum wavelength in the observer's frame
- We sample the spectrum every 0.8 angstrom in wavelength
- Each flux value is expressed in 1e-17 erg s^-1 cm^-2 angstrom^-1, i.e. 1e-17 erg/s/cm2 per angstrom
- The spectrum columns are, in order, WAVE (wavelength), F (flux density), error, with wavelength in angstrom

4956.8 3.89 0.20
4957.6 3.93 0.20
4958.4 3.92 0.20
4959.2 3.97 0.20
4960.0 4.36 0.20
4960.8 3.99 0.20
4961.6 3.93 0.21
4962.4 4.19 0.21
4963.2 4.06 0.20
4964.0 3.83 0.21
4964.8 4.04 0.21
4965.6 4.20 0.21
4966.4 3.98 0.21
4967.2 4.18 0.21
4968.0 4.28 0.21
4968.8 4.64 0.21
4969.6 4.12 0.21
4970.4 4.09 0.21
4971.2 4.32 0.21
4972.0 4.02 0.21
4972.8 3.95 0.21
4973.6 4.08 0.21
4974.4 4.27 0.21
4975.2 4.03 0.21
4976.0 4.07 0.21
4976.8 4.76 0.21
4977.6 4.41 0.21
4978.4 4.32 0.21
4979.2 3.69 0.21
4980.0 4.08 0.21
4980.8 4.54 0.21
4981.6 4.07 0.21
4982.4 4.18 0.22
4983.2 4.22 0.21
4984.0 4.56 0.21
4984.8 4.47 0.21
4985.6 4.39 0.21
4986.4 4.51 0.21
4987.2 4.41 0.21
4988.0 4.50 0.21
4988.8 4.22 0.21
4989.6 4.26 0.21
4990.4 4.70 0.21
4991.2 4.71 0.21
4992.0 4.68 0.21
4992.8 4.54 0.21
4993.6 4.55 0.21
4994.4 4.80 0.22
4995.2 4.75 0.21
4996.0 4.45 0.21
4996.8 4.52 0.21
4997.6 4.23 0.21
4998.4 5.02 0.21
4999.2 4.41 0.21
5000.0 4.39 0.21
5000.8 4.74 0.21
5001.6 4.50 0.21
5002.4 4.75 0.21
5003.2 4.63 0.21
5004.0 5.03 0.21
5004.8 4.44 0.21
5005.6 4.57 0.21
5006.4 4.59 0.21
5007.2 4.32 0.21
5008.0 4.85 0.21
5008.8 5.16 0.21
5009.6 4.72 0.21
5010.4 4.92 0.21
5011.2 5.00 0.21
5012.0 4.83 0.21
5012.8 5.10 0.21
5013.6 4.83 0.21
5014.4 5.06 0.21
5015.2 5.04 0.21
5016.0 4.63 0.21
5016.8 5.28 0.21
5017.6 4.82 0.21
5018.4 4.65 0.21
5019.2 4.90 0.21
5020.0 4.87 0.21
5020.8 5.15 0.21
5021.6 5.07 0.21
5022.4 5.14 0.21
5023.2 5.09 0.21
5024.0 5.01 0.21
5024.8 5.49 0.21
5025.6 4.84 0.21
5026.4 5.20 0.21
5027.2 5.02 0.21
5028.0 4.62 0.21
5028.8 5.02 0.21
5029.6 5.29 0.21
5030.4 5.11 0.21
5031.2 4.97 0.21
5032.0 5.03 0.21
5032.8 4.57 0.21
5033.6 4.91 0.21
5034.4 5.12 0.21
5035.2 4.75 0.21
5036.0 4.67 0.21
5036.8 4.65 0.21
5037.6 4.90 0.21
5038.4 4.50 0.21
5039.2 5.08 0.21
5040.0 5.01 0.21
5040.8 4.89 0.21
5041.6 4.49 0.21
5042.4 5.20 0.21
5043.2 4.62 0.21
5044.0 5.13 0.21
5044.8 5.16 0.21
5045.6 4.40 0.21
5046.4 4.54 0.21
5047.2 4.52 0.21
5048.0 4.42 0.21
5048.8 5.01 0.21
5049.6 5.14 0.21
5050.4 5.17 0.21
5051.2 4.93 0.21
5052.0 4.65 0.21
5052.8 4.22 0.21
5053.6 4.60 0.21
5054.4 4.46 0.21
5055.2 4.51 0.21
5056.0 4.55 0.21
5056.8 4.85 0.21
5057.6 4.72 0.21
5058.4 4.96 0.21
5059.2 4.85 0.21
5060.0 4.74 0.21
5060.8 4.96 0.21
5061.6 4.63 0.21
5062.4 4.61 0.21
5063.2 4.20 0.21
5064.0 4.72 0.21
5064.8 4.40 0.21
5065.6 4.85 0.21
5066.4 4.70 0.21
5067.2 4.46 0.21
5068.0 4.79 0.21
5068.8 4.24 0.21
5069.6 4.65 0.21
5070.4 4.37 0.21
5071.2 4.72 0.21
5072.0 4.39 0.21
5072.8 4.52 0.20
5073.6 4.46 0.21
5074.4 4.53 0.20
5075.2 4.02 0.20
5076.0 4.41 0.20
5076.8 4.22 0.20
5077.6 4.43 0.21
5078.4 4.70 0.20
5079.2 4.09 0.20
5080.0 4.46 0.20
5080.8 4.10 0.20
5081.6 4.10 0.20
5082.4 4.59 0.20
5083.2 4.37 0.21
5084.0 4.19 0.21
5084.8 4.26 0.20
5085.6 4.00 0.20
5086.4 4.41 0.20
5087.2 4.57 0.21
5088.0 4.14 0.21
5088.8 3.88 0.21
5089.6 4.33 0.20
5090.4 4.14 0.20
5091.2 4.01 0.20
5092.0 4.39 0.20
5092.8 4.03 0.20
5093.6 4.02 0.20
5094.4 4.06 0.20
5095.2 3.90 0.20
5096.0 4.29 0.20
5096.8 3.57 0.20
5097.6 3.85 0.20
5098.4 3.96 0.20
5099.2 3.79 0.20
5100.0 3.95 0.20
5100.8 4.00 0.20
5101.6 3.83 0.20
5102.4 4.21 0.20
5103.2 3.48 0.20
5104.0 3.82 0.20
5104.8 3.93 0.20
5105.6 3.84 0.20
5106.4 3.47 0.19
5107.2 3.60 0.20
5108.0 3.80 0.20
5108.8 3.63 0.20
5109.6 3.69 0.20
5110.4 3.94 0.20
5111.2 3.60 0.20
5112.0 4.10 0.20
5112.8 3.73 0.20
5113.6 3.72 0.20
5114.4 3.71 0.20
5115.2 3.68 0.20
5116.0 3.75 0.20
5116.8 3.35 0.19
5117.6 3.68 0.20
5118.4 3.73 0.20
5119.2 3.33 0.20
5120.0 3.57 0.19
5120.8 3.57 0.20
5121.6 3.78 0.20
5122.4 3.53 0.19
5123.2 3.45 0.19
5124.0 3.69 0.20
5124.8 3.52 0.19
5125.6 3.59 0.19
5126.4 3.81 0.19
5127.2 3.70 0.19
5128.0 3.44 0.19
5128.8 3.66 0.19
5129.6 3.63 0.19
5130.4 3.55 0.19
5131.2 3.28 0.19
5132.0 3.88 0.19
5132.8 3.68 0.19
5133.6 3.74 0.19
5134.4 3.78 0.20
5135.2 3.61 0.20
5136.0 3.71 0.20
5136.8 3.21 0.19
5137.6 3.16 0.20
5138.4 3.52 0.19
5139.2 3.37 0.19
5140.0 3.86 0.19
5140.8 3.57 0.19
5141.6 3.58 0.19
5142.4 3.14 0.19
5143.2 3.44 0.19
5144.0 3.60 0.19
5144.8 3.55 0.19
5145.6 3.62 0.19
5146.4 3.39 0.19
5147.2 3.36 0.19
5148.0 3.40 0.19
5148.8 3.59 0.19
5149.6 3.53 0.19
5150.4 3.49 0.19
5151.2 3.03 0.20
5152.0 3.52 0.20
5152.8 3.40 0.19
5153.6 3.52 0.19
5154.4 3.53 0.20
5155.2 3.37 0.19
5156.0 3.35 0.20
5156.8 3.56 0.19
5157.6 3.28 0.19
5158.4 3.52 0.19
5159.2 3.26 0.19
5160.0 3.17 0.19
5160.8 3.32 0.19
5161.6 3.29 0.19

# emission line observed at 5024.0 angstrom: C III] 1909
